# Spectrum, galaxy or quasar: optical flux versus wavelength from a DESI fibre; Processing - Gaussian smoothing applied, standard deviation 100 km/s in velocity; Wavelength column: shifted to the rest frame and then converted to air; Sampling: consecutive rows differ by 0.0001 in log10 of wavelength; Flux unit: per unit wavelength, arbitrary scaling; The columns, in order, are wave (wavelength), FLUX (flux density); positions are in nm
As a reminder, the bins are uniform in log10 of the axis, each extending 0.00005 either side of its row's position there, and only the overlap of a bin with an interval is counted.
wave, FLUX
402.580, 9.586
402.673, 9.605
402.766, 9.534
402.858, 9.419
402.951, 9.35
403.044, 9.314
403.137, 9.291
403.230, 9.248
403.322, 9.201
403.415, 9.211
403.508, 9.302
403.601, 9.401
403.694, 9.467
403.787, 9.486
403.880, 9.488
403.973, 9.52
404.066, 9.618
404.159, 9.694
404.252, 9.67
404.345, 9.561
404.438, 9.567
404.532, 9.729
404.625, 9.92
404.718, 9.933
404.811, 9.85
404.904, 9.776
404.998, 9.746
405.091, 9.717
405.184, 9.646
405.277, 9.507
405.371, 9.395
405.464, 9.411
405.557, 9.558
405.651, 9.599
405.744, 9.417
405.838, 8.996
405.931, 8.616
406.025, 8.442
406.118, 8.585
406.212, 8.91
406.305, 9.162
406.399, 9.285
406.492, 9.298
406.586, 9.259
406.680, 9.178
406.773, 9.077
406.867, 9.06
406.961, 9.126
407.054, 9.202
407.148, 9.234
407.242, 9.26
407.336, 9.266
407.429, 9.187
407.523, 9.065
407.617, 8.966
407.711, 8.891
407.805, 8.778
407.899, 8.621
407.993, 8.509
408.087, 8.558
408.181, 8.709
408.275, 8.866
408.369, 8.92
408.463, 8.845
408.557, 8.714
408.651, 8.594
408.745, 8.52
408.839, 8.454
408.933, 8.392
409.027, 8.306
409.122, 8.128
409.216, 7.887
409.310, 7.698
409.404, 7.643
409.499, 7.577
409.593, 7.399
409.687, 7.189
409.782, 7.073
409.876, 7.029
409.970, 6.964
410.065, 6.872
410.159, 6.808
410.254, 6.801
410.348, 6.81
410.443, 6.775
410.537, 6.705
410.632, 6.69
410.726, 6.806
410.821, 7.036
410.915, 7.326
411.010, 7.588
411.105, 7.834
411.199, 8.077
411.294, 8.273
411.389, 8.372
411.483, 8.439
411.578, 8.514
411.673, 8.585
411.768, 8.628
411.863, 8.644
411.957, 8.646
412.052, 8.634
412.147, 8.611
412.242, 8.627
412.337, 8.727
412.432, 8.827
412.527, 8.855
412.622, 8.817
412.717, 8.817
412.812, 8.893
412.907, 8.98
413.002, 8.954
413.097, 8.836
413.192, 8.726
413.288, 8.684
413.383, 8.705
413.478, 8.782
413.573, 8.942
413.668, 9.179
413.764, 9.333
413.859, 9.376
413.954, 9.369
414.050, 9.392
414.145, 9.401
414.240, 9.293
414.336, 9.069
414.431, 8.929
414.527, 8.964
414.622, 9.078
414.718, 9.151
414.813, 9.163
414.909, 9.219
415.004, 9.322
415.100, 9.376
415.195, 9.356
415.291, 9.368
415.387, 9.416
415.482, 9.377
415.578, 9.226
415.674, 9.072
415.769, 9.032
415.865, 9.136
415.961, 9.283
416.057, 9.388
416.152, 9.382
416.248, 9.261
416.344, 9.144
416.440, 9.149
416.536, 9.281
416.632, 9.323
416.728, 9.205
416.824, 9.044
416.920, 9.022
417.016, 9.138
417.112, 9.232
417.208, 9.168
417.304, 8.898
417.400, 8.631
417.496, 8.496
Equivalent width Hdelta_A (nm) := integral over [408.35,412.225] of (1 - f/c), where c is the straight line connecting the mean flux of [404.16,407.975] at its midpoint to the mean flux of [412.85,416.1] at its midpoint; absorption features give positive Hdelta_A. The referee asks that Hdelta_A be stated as 0.58 nm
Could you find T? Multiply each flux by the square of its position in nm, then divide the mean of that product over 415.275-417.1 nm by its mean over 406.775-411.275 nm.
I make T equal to 1.18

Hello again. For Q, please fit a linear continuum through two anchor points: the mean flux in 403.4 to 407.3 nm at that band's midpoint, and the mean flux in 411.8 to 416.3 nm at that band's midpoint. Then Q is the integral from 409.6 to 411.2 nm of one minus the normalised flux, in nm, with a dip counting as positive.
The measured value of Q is 0.371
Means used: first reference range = 9.38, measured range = 7.06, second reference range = 9.06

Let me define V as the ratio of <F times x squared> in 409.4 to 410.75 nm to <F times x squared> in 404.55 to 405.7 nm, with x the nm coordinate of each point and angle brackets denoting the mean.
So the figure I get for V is 0.74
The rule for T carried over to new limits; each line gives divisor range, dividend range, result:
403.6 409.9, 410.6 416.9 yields 1.02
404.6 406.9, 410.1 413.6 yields 0.90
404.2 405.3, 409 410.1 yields 0.79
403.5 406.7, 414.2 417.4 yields 1.03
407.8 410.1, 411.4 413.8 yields 1.10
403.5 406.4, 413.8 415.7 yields 1.03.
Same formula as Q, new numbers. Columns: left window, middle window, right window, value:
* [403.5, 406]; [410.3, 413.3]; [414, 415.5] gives 0.36 nm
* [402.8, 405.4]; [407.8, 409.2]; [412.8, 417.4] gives 0.12 nm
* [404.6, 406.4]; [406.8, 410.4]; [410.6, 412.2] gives 0.18 nm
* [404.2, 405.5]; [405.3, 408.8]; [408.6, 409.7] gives -0.07 nm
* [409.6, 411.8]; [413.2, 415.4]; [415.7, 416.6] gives -0.14 nm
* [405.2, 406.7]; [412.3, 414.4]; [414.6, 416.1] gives 0.05 nm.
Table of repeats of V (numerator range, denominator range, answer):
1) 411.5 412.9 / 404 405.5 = 0.93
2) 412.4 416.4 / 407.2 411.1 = 1.18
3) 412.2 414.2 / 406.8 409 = 1.04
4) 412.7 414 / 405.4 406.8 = 1.02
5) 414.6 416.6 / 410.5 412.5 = 1.17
